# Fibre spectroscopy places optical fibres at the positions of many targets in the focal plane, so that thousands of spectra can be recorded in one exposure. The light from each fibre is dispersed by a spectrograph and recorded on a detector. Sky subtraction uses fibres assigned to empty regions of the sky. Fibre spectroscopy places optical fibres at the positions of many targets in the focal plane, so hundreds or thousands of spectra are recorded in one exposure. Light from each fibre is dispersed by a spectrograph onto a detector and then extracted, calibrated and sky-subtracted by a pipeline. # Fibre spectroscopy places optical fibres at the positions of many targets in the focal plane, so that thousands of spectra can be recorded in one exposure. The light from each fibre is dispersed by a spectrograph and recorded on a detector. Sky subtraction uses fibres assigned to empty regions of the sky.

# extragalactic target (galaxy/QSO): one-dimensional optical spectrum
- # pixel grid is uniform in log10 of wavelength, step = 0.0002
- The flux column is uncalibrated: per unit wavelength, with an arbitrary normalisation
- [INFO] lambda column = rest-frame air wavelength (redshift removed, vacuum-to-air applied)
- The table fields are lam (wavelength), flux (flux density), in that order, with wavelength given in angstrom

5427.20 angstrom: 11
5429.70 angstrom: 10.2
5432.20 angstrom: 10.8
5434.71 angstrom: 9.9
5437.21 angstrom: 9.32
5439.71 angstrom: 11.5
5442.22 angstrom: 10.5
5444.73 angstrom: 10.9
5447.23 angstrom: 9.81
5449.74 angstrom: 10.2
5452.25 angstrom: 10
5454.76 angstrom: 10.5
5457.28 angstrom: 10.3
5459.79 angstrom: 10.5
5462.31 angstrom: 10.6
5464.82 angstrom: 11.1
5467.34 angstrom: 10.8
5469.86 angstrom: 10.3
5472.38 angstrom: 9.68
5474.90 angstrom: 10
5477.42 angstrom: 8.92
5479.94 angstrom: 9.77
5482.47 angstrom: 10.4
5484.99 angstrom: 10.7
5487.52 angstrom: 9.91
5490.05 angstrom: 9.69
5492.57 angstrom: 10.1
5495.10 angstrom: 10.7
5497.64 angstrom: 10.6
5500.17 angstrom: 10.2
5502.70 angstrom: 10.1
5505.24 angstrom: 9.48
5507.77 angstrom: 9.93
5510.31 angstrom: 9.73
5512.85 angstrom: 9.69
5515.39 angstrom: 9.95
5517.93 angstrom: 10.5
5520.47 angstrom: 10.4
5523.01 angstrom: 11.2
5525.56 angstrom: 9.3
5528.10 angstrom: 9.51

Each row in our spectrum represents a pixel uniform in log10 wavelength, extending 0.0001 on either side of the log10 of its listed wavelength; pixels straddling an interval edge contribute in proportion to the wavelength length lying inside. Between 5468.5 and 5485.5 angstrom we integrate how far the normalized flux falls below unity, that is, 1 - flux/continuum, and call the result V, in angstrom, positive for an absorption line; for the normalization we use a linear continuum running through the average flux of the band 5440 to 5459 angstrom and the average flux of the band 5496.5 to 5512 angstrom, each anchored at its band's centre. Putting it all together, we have 0.4 angstrom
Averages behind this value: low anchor 10.4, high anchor 9.99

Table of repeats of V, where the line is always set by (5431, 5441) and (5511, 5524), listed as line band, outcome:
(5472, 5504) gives 0.8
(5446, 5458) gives 0.2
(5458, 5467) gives -0.3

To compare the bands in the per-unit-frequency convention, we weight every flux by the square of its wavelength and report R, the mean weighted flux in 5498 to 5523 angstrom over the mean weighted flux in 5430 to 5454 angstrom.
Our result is 1.0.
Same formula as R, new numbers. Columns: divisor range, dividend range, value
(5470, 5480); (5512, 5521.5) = 1.07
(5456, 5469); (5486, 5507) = 0.96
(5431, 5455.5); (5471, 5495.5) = 0.98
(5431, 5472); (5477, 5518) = 0.98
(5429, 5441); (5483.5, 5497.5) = 1.01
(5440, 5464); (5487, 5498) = 0.99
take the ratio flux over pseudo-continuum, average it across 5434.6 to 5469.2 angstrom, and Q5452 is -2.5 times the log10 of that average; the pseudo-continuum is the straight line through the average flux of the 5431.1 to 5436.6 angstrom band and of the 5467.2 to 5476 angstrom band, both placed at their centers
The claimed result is -0.03 mag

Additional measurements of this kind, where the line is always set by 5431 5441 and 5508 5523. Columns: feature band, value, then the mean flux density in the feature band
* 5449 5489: 0.01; 10.2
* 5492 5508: 0.00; 10.2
